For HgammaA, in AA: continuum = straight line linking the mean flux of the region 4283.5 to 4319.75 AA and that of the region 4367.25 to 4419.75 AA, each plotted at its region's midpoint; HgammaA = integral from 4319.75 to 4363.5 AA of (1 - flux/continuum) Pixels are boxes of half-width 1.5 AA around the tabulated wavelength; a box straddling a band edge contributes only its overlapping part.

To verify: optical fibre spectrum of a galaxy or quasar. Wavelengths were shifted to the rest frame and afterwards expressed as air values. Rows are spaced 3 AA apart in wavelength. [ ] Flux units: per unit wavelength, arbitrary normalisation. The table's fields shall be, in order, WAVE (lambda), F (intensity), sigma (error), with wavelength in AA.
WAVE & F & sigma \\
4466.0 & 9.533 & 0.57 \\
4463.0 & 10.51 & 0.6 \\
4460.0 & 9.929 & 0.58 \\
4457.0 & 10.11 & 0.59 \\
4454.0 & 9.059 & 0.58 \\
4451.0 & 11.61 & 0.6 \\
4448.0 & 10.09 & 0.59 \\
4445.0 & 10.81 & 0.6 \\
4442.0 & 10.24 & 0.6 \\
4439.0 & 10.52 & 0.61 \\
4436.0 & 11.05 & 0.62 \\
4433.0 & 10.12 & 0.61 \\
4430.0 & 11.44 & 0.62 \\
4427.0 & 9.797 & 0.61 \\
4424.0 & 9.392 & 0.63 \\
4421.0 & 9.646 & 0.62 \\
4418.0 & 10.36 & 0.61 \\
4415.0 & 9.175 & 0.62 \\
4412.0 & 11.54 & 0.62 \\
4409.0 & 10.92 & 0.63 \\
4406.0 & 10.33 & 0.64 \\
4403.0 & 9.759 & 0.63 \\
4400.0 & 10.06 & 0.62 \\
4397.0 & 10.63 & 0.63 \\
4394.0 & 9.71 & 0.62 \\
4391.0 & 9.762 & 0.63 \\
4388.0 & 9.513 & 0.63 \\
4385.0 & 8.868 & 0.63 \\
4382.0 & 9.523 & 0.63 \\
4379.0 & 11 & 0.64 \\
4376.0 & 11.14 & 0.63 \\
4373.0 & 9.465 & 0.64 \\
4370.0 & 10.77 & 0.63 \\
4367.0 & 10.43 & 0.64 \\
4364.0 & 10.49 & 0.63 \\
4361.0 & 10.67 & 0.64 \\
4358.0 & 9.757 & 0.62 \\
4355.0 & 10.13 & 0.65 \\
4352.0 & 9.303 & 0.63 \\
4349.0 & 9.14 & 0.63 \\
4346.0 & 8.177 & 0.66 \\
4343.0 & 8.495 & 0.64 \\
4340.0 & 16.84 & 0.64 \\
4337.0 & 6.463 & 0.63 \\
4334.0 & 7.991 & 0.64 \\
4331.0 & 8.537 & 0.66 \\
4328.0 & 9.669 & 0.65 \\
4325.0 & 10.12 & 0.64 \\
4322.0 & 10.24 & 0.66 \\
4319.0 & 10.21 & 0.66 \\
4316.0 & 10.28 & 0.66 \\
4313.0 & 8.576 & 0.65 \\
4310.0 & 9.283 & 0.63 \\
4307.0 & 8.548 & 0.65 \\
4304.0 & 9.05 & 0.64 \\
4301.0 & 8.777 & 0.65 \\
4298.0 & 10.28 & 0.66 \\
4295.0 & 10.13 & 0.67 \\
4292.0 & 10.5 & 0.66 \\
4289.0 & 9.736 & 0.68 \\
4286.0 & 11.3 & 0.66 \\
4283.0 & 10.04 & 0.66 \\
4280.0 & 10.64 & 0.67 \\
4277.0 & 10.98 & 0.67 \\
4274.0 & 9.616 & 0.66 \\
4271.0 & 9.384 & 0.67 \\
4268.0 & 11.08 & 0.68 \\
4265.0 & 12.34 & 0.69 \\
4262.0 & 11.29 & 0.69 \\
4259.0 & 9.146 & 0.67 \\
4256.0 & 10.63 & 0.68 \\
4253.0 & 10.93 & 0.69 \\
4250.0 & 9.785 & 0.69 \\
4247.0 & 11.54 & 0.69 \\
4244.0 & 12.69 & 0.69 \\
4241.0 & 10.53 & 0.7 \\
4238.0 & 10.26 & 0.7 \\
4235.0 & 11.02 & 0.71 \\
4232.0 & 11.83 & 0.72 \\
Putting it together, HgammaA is 0.9 AA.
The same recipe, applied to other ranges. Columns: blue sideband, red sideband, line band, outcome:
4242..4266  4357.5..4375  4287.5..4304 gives 1.45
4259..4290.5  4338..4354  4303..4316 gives 1.74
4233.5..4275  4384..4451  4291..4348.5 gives 5.24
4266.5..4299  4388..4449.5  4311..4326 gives 0.66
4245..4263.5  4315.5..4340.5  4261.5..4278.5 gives -0.52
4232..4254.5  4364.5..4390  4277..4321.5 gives 3.26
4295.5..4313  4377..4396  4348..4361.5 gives -0.28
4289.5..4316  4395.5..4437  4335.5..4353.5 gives 0.05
